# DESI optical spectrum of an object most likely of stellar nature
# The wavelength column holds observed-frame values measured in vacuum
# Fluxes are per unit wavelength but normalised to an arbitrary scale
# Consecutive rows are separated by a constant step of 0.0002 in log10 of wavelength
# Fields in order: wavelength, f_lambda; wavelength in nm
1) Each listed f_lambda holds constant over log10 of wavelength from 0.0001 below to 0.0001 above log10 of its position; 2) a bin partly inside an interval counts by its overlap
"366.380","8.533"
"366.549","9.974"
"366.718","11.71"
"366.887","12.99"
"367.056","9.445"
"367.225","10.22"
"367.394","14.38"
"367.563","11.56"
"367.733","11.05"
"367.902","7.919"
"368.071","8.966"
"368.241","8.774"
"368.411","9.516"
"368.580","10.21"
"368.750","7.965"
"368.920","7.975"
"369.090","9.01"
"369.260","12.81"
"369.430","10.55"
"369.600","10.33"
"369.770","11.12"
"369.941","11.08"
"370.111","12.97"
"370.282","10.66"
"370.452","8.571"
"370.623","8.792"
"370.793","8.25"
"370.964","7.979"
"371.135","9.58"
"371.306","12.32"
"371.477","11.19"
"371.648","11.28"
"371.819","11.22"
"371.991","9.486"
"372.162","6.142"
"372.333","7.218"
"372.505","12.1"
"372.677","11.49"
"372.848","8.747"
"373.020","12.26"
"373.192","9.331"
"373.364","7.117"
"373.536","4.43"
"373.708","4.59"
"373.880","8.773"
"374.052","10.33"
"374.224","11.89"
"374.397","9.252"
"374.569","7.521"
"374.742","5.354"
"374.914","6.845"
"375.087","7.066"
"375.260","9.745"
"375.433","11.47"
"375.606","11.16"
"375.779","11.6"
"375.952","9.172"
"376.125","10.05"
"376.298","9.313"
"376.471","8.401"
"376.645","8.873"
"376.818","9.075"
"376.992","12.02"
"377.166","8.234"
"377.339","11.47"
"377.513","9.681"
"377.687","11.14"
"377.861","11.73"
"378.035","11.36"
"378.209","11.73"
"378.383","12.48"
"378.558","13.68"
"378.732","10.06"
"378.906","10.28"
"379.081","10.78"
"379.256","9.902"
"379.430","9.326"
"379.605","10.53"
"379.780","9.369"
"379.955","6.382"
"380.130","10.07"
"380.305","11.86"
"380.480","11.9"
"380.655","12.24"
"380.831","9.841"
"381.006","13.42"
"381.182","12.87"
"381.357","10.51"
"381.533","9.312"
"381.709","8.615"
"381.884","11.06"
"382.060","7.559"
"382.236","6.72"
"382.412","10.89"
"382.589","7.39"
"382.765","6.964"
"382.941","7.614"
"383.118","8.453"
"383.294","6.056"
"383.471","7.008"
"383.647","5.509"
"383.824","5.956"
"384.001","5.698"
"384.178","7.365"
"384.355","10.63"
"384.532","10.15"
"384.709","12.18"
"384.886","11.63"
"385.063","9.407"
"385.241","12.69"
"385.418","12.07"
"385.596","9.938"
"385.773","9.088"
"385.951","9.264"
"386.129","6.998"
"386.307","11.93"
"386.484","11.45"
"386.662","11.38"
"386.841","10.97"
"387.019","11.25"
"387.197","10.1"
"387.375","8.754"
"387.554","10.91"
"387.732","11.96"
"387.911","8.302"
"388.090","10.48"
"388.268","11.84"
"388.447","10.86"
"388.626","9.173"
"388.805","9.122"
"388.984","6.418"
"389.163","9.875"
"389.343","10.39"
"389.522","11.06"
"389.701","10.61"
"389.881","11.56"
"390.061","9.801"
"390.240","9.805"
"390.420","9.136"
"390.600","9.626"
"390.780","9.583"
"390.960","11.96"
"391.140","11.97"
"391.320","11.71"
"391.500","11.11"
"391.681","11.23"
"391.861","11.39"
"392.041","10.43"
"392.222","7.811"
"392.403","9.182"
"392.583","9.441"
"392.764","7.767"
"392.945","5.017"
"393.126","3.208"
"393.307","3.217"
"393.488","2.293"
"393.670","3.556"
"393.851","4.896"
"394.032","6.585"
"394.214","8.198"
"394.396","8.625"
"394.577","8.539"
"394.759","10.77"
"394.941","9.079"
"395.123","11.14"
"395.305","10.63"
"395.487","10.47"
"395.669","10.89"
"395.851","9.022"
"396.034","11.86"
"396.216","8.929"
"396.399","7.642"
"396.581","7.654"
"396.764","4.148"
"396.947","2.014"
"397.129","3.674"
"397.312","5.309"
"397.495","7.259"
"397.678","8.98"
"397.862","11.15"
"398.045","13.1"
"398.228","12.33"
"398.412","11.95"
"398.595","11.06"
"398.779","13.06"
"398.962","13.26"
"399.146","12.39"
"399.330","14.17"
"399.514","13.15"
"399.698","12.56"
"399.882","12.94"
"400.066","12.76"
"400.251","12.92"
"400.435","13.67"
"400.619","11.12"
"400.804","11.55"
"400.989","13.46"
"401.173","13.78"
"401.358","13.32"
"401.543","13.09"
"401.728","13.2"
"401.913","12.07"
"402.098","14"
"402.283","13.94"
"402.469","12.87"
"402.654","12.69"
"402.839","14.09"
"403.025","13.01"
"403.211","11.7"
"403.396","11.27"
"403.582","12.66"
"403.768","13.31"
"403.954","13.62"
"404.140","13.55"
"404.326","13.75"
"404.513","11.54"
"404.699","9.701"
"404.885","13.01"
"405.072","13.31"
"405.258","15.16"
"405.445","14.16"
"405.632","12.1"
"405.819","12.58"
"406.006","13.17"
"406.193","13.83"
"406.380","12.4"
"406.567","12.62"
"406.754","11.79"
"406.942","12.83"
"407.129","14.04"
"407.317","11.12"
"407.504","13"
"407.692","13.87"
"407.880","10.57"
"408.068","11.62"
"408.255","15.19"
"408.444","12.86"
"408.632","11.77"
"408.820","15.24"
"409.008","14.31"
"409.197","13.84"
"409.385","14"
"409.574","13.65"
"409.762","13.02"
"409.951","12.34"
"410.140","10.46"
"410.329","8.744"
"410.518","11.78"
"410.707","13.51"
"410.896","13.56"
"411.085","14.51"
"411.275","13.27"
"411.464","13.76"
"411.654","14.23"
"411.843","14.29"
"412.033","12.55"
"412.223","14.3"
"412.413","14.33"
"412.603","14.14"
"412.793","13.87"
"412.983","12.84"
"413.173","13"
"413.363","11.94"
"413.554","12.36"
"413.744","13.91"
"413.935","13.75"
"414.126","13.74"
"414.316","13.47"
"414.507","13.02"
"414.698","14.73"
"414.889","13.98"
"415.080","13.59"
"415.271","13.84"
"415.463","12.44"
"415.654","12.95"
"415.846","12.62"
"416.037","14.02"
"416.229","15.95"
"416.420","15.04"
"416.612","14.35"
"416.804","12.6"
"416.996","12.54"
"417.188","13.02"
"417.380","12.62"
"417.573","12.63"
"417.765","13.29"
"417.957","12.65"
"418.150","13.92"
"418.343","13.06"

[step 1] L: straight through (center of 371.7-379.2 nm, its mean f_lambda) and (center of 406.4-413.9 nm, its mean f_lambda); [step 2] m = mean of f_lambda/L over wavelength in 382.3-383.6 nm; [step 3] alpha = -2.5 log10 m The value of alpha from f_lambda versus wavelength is 0.328 mag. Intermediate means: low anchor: 9.66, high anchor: 13.1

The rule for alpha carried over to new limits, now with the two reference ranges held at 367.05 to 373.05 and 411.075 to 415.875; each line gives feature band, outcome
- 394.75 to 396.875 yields 0.295 mag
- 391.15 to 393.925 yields 0.477 mag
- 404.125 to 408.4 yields 0.011 mag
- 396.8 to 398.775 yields 0.368 mag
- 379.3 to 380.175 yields 0.186 mag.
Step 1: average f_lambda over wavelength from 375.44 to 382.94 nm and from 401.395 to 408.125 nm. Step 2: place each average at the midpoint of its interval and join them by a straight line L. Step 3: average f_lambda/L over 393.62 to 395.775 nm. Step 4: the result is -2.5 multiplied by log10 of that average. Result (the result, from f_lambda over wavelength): 0.33 mag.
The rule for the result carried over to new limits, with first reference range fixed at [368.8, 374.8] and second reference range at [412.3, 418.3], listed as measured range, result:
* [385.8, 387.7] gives 0.06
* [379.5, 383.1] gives 0.07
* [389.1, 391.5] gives 0.06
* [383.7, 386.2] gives 0.13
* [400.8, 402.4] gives -0.09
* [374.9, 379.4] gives -0.04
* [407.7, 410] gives -0.03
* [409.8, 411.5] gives 0.05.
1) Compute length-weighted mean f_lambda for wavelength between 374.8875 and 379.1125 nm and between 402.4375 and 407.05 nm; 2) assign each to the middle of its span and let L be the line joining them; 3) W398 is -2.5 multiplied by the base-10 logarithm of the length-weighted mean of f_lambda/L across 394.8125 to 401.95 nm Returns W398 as 0.14 mag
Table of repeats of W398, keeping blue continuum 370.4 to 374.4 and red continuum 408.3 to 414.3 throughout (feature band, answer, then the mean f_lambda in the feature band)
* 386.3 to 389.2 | 0.06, 10.2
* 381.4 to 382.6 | 0.15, 8.94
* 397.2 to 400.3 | 0.03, 11.6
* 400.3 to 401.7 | -0.06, 12.9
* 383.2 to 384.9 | 0.28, 8.07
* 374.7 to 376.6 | 0.05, 9.19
